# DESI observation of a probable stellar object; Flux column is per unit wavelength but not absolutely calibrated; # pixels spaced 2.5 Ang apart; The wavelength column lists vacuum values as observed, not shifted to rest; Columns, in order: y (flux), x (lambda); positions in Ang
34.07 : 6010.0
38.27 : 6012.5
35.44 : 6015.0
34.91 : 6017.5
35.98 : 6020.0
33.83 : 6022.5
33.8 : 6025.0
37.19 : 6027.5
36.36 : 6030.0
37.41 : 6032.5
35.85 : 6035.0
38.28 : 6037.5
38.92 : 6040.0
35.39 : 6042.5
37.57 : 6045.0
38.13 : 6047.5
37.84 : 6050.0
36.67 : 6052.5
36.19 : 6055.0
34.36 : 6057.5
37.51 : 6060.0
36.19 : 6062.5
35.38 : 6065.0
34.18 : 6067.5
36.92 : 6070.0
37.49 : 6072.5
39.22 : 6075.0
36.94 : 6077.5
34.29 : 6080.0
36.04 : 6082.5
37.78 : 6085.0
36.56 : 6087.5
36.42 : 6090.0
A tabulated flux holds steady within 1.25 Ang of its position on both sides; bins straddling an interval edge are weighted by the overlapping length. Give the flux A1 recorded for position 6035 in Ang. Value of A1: 35.85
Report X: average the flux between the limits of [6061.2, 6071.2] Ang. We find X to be 35.7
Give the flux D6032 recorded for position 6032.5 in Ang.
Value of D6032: 37.41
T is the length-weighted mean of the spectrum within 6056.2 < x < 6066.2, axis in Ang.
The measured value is 35.9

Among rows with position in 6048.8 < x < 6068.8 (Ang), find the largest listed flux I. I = 37.84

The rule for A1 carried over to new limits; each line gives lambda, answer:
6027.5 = 37.19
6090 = 36.42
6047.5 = 38.13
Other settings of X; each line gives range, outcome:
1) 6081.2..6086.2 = 36.9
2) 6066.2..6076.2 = 36.9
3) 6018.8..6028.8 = 35.2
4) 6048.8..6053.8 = 37.2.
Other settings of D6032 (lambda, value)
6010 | 34.07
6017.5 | 34.91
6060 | 37.51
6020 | 35.98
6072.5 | 37.49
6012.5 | 38.27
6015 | 35.44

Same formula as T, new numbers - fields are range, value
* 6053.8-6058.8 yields 35.3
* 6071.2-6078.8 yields 37.9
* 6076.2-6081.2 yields 35.7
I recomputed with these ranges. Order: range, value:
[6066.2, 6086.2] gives 39.22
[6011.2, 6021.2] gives 38.27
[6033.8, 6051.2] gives 38.92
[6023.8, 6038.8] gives 38.28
